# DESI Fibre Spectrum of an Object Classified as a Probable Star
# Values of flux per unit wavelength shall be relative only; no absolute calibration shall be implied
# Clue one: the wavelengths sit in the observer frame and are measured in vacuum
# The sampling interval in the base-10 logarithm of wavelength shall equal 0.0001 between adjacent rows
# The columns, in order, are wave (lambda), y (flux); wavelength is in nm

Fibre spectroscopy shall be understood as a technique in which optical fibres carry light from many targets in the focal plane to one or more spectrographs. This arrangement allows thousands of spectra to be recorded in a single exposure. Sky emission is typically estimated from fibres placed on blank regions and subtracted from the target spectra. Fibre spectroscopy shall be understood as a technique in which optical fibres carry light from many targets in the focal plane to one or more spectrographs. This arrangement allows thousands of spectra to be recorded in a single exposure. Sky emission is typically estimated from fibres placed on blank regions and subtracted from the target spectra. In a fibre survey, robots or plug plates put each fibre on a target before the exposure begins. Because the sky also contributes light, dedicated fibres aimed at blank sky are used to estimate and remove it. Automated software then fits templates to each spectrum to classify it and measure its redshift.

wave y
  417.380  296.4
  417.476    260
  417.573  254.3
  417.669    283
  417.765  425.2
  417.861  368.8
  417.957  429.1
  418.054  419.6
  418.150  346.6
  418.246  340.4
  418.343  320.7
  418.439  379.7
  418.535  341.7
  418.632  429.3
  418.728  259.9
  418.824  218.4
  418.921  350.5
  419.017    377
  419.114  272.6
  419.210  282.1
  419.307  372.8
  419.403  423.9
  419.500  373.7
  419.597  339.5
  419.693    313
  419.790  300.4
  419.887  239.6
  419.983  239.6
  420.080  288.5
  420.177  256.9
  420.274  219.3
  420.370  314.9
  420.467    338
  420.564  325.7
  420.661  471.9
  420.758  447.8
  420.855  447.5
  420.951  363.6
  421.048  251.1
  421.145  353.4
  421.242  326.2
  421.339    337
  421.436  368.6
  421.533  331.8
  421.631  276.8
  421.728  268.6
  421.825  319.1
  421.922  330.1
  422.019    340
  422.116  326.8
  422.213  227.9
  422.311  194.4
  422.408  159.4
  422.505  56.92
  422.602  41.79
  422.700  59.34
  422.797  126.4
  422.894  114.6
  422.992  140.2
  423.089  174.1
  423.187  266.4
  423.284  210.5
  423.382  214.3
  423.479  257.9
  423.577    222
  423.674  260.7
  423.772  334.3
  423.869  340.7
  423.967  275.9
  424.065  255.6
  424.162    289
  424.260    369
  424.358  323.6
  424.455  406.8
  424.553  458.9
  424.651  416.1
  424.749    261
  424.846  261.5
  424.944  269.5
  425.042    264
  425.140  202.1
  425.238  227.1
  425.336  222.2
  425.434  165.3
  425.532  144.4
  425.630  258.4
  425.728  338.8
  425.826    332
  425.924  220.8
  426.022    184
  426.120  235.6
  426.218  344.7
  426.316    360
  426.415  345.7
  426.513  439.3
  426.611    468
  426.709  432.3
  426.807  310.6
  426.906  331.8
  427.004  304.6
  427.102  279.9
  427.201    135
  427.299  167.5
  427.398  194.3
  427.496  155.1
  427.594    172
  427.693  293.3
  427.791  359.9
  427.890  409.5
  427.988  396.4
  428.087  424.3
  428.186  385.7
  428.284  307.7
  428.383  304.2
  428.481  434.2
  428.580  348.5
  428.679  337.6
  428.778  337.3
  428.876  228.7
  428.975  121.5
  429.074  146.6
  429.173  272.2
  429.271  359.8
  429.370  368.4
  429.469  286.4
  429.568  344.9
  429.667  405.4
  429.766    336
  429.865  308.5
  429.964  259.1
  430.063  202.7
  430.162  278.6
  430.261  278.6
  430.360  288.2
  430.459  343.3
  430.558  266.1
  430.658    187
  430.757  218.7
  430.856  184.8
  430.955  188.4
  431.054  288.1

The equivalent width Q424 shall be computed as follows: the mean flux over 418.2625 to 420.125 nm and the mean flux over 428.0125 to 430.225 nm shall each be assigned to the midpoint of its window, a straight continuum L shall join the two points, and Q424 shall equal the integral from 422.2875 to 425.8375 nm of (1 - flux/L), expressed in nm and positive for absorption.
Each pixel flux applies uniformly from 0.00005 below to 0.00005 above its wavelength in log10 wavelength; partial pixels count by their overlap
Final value 0.85 nm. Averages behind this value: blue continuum 323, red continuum 310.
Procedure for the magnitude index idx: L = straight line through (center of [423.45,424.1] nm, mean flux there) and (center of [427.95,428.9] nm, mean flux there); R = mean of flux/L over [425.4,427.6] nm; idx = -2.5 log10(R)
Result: 0.16 mag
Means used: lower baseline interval 279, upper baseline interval 353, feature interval 278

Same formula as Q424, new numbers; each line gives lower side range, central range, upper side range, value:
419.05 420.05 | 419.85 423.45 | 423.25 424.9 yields 0.55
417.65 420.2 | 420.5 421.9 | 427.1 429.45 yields -0.11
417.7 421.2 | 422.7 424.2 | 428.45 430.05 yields 0.45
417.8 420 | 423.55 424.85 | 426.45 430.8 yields -0.02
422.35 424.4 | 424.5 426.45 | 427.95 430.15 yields -0.20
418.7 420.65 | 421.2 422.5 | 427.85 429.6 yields 0.11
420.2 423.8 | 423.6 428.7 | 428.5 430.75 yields -0.47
